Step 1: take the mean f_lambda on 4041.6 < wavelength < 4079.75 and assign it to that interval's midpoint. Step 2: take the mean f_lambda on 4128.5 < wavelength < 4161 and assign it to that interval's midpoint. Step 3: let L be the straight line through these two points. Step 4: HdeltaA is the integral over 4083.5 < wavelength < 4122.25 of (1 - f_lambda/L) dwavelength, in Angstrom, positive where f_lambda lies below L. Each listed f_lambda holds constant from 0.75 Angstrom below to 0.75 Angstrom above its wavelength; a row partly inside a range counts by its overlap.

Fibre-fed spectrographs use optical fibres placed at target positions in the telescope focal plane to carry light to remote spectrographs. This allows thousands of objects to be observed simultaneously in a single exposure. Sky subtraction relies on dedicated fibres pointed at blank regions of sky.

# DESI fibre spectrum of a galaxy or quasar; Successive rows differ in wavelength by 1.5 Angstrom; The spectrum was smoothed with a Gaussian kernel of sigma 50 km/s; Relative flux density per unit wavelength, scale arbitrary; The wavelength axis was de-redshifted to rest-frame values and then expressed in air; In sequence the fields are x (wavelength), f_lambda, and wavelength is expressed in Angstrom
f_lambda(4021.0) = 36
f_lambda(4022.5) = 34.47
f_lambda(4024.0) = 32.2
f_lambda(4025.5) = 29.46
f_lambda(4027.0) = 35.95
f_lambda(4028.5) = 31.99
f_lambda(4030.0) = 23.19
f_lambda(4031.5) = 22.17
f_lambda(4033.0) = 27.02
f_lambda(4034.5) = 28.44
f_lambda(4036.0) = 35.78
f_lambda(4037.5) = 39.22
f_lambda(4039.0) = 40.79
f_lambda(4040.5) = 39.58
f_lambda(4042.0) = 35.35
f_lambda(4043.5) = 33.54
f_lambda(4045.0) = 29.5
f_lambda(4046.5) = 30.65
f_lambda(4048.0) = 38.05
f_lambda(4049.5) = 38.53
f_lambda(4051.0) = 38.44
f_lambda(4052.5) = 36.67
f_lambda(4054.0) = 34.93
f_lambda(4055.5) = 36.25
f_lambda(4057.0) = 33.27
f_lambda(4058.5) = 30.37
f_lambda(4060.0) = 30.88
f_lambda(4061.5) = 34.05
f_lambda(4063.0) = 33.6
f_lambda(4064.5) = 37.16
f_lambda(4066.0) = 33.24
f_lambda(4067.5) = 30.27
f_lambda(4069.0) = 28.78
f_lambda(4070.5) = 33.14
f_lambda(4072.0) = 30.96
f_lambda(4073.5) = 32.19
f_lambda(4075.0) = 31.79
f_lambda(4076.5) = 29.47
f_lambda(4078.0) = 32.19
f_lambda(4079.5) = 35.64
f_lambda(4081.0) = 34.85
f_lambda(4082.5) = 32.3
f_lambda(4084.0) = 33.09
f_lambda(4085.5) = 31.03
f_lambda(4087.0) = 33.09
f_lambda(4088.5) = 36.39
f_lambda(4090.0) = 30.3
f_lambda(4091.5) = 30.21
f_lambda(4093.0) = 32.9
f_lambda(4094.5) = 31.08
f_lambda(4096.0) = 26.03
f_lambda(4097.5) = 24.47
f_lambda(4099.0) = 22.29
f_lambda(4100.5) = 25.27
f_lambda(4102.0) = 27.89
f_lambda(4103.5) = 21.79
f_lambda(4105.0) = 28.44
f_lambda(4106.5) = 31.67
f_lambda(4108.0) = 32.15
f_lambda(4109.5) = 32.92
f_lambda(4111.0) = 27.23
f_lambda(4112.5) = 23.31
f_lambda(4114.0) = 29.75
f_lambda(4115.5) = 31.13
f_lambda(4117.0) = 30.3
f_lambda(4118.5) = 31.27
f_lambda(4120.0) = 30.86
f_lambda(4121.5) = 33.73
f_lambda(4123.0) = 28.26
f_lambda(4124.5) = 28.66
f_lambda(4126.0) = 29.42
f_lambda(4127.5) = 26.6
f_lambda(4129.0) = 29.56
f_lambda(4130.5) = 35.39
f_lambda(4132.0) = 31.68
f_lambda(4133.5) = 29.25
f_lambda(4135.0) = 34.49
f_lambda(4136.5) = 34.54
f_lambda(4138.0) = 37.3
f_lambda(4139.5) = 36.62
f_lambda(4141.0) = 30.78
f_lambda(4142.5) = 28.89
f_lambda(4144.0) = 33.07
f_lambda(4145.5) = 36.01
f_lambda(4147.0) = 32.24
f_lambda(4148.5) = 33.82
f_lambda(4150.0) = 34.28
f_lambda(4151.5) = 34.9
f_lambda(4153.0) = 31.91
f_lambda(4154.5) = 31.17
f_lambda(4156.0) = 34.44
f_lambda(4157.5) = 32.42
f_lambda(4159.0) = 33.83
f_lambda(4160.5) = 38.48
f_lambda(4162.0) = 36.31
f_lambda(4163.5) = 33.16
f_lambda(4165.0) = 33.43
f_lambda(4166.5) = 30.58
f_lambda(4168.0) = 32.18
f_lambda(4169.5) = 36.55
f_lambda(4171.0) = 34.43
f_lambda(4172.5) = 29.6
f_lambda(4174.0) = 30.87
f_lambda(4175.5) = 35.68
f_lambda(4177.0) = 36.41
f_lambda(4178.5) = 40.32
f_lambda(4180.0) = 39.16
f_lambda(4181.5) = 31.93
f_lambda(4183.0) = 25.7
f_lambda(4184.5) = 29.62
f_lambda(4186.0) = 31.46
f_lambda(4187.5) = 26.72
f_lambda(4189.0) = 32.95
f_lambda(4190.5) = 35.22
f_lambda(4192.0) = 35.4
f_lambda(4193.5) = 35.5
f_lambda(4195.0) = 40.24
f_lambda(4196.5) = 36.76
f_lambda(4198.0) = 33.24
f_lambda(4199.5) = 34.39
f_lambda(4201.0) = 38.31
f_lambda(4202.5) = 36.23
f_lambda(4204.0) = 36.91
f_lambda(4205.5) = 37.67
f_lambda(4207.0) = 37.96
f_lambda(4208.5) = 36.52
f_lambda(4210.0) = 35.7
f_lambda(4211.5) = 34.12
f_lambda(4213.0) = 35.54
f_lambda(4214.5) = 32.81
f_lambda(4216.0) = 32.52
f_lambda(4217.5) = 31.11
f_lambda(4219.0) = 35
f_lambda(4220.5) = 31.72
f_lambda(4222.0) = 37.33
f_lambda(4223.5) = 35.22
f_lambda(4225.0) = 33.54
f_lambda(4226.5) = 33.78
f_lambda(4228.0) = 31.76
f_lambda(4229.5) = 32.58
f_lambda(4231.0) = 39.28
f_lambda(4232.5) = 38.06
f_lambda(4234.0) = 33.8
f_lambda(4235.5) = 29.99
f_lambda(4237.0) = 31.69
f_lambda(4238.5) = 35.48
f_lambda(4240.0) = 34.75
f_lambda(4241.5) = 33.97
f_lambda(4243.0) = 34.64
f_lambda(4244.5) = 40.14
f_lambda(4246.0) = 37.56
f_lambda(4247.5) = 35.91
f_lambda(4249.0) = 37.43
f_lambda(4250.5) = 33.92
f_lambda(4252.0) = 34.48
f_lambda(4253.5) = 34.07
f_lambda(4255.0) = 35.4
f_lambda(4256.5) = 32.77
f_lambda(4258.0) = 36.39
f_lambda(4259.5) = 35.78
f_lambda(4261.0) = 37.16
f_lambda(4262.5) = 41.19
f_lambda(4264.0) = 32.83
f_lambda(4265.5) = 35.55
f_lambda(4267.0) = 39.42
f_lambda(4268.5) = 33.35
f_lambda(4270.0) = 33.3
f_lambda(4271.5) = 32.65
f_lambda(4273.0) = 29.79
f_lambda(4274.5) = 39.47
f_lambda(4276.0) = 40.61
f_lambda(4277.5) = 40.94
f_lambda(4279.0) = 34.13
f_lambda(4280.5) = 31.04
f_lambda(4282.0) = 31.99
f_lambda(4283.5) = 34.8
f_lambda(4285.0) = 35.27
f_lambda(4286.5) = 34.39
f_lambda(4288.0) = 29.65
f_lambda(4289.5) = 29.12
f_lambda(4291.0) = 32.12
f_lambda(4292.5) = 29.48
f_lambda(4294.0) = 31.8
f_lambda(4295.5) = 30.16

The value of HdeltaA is 4.5 Angstrom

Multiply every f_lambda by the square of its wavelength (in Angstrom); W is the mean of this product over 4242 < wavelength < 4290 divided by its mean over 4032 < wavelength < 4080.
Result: 1.16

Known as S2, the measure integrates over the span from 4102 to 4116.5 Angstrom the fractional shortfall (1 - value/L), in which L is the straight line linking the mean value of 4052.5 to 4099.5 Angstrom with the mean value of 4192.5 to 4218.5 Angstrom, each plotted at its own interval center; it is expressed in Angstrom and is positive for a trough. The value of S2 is 1.8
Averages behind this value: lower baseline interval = 31.9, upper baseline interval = 35.6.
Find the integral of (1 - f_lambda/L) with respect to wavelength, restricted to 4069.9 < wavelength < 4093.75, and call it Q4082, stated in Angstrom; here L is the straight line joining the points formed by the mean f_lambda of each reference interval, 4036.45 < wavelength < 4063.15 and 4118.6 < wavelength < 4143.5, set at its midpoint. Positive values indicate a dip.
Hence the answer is 1.0 Angstrom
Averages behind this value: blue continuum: 35.2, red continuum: 31.6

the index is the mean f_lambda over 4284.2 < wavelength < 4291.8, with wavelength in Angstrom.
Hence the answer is 32.1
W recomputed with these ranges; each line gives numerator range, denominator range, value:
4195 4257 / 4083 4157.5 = 1.19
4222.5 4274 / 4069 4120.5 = 1.25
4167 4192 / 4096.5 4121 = 1.21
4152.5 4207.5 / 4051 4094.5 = 1.10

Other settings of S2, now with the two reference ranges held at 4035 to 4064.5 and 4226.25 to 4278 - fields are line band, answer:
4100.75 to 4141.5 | 5.5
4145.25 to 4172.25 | 1.2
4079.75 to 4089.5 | 0.5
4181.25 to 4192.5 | 1.4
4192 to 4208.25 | -0.6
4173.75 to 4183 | 0.0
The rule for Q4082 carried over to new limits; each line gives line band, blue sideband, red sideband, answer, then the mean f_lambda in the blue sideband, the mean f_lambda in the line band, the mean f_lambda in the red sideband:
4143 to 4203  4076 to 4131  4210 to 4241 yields -3.0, 30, 33.9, 34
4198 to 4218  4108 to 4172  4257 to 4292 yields -1.1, 32.3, 35.3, 34.8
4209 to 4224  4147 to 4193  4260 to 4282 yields 0.1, 33.4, 34.1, 35.7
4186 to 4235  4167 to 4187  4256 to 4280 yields -0.9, 33.3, 34.9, 35.9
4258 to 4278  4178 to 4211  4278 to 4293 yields -2.1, 34.9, 36.3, 32.4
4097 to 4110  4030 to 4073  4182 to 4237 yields 2.4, 33.4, 27.4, 34.2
